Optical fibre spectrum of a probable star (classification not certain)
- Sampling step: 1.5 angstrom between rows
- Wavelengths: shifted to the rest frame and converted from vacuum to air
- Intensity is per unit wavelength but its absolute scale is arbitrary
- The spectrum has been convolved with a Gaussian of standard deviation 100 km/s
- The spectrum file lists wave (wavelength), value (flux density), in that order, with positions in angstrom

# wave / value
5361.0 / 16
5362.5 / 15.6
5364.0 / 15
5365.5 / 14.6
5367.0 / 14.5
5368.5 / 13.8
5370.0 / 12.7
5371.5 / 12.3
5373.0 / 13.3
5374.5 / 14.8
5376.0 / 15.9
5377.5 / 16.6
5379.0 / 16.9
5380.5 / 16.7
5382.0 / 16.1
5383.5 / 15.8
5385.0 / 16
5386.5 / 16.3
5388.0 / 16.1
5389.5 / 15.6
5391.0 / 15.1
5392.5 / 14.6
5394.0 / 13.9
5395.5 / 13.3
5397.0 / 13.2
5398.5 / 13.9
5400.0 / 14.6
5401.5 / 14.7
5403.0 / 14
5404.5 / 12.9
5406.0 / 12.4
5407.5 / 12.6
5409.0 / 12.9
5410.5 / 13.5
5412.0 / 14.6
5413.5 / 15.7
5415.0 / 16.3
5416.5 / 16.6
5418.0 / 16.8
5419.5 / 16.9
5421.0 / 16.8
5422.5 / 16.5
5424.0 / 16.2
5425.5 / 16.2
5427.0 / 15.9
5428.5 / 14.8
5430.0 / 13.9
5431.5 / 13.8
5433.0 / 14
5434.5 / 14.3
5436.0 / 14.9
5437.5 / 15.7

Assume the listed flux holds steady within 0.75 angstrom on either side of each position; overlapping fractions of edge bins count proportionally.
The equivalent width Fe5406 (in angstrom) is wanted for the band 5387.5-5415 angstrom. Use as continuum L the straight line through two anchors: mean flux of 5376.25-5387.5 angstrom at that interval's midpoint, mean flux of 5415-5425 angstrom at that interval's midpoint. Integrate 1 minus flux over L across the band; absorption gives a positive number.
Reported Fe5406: 3.9 angstrom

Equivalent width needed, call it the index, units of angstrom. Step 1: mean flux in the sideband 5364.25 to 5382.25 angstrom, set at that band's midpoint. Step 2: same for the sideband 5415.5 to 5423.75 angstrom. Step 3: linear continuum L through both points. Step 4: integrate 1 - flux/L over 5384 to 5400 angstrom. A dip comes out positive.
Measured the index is 0.8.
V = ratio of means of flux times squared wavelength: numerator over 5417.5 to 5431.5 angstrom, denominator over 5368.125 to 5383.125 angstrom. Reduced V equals 1.1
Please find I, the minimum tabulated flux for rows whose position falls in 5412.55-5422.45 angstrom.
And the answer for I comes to 15.7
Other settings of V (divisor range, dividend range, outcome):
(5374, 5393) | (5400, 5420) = 0.93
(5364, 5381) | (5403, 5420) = 1.01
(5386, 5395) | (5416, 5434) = 1.05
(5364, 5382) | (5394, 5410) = 0.92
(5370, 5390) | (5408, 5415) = 0.94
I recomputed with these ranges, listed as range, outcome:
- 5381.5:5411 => 12.4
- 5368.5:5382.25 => 12.3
